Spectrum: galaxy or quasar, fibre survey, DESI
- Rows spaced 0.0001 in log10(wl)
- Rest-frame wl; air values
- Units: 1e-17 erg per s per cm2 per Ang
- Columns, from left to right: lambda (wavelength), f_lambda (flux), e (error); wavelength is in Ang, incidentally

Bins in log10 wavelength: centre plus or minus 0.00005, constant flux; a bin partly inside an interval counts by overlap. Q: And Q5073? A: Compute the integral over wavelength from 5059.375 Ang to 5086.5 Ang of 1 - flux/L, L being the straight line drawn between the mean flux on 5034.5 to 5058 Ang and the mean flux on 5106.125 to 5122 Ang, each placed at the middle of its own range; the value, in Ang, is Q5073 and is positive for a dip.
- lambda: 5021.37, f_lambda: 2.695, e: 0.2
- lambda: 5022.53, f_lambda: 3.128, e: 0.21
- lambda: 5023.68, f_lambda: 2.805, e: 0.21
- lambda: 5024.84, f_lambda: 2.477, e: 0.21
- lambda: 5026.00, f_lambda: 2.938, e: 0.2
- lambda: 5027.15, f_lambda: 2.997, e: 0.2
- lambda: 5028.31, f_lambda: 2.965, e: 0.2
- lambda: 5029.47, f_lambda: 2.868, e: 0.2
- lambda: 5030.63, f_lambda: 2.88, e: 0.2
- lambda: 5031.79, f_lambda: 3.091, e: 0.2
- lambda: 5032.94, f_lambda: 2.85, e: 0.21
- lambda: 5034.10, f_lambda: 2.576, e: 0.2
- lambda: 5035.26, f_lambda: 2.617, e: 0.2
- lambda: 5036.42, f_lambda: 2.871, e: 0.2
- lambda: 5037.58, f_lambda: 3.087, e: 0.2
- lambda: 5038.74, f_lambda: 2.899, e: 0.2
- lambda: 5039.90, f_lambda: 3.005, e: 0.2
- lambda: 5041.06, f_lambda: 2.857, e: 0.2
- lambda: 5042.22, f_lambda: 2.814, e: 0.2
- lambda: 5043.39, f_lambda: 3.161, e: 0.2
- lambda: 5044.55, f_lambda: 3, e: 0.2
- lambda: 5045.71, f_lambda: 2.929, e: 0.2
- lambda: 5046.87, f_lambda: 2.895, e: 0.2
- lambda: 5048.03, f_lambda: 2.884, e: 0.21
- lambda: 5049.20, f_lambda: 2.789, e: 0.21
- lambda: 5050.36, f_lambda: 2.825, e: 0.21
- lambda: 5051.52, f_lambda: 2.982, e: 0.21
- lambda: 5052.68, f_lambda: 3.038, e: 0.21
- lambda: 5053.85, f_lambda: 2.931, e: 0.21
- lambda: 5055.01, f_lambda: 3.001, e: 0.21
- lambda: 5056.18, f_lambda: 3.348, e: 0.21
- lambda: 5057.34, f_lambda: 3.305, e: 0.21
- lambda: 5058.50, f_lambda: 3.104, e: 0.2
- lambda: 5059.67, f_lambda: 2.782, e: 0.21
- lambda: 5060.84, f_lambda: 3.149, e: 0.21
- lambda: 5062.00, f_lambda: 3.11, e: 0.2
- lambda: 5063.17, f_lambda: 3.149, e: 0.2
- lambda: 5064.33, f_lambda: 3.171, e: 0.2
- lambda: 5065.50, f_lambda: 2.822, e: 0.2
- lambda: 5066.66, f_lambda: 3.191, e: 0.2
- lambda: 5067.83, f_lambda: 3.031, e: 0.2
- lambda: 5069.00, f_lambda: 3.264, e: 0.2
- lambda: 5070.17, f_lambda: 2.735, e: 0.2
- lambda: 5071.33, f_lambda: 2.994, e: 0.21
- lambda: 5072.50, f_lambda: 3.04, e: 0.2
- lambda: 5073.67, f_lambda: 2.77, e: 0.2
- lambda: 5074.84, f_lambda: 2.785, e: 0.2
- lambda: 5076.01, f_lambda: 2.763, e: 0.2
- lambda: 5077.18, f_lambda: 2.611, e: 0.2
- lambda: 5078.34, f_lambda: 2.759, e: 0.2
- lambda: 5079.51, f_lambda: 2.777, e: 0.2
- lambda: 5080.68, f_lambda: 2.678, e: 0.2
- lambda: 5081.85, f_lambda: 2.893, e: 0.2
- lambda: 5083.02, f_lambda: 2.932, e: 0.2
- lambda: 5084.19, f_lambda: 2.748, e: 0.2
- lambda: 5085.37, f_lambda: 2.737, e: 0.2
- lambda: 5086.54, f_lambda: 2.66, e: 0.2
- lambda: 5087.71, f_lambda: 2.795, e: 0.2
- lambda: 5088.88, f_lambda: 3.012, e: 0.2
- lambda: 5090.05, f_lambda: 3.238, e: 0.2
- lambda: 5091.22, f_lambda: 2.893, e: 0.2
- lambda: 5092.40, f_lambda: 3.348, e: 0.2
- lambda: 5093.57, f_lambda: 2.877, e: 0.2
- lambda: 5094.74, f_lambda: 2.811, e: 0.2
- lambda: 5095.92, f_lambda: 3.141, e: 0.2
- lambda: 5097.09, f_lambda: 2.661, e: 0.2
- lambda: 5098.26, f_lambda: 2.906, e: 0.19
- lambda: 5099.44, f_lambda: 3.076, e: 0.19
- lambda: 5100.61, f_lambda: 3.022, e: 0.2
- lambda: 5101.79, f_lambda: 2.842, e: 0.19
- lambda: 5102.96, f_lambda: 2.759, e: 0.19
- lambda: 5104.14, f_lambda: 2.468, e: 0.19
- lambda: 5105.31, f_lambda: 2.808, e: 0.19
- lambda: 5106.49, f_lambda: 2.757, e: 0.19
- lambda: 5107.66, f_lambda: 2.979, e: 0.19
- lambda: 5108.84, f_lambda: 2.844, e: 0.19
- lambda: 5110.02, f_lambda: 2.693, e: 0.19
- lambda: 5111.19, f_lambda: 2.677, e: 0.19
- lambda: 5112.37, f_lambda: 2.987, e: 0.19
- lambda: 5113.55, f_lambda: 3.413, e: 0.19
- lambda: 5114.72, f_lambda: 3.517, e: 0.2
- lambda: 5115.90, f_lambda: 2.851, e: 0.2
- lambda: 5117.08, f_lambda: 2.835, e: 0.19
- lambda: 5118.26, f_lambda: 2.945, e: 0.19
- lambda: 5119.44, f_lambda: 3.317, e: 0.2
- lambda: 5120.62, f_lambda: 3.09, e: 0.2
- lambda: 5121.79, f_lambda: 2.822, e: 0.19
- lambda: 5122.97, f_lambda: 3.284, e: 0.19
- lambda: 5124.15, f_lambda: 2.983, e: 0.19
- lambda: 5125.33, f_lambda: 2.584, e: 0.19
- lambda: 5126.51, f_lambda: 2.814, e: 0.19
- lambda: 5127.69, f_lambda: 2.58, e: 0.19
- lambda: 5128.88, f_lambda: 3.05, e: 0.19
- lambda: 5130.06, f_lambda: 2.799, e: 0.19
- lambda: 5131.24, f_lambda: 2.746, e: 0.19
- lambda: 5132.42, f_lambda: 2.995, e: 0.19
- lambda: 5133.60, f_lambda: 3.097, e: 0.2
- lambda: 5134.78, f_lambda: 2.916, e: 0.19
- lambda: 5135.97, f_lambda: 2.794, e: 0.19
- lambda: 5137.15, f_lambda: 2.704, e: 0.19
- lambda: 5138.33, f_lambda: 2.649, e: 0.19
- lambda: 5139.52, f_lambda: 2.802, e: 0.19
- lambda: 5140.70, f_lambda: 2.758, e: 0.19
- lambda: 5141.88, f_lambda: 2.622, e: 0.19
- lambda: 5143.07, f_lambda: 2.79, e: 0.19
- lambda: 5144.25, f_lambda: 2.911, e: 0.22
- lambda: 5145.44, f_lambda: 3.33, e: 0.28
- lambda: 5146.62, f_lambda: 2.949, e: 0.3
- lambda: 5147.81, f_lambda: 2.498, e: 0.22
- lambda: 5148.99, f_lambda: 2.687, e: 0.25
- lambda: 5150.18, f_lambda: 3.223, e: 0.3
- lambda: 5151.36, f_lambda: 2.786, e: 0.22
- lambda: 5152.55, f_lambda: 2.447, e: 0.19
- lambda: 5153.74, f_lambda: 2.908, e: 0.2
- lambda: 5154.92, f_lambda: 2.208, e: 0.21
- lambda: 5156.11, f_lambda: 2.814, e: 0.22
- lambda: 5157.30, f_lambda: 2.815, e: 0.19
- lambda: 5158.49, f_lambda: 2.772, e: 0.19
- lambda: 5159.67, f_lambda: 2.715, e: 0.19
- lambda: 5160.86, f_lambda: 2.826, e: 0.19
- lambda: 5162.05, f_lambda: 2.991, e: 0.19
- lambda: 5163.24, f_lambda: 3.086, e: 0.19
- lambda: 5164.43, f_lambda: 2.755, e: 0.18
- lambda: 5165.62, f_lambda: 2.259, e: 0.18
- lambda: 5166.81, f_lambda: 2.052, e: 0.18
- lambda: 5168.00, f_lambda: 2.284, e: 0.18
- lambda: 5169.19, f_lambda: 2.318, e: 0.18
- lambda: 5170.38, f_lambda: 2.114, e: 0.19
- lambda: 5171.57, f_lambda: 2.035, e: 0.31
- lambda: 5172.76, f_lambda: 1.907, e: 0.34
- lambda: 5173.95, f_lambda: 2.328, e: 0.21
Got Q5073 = 0.6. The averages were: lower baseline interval 2.96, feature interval 2.9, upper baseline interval 2.99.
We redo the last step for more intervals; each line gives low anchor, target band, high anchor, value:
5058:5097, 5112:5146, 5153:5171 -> -2.57 Ang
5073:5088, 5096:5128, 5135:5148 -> -1.45 Ang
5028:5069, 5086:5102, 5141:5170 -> -0.51 Ang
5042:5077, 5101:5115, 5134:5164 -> 0.01 Ang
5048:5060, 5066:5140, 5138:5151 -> 0.50 Ang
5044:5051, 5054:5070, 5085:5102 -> -1.05 Ang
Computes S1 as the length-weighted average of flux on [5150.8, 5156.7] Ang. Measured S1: 2.63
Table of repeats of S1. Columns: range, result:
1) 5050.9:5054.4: 2.98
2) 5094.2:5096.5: 2.97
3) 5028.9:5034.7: 2.85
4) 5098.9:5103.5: 2.93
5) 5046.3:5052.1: 2.88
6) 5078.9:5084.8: 2.8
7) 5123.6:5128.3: 2.73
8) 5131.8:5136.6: 2.95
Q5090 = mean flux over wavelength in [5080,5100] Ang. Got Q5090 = 2.9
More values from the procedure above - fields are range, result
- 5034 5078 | 2.96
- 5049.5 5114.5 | 2.93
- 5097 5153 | 2.88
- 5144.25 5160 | 2.79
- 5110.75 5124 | 3.07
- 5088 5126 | 2.95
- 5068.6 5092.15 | 2.86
